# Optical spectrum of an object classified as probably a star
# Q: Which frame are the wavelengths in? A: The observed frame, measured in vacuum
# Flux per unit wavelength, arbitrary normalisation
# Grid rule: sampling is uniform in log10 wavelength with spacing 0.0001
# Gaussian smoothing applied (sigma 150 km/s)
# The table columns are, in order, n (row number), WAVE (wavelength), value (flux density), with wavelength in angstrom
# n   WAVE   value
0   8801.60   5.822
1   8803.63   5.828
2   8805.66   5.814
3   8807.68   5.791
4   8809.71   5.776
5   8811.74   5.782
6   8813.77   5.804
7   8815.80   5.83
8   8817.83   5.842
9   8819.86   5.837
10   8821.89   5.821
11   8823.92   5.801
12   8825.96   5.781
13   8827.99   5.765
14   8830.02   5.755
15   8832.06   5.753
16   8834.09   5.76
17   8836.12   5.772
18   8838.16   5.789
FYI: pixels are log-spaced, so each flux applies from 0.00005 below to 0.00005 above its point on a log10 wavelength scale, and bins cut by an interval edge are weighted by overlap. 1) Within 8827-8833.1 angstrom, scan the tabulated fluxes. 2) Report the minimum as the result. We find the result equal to 5.753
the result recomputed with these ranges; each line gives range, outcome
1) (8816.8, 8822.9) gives 5.821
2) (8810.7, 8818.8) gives 5.782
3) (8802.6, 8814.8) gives 5.776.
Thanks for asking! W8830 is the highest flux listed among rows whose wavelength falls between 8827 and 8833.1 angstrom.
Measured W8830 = 5.765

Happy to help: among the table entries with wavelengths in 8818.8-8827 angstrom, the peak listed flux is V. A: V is 5.837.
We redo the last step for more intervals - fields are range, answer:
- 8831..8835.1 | 5.76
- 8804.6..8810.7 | 5.814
